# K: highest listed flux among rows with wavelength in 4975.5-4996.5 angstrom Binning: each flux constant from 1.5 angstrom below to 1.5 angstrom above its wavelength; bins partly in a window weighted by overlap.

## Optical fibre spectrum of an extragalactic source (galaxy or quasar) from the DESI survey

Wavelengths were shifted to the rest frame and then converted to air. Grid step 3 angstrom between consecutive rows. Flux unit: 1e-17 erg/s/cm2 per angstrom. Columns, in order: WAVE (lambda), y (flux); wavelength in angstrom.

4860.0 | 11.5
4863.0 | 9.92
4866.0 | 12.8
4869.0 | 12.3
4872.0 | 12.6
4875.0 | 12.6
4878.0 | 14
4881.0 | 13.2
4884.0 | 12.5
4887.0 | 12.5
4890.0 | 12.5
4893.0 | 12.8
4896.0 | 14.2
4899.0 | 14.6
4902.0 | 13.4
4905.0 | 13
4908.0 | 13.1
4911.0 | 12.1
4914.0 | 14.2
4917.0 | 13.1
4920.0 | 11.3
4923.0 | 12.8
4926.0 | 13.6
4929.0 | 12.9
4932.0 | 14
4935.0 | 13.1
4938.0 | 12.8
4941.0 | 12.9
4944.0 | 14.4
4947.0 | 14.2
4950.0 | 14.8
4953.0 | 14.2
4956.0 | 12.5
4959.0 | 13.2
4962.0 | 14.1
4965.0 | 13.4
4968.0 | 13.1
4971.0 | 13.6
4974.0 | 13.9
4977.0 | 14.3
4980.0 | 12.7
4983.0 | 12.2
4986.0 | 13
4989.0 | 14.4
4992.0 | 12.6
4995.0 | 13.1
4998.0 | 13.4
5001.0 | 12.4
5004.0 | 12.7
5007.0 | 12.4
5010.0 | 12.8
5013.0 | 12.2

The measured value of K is 14.4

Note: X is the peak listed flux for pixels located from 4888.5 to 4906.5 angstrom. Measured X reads 14.6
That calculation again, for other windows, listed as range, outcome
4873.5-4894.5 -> 14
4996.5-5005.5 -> 13.4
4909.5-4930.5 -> 14.2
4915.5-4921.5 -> 13.1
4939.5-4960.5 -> 14.8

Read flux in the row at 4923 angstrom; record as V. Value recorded 12.8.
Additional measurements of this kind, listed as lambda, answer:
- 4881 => 13.2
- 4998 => 13.4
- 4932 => 14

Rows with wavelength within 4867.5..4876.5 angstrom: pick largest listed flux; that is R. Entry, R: 12.6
